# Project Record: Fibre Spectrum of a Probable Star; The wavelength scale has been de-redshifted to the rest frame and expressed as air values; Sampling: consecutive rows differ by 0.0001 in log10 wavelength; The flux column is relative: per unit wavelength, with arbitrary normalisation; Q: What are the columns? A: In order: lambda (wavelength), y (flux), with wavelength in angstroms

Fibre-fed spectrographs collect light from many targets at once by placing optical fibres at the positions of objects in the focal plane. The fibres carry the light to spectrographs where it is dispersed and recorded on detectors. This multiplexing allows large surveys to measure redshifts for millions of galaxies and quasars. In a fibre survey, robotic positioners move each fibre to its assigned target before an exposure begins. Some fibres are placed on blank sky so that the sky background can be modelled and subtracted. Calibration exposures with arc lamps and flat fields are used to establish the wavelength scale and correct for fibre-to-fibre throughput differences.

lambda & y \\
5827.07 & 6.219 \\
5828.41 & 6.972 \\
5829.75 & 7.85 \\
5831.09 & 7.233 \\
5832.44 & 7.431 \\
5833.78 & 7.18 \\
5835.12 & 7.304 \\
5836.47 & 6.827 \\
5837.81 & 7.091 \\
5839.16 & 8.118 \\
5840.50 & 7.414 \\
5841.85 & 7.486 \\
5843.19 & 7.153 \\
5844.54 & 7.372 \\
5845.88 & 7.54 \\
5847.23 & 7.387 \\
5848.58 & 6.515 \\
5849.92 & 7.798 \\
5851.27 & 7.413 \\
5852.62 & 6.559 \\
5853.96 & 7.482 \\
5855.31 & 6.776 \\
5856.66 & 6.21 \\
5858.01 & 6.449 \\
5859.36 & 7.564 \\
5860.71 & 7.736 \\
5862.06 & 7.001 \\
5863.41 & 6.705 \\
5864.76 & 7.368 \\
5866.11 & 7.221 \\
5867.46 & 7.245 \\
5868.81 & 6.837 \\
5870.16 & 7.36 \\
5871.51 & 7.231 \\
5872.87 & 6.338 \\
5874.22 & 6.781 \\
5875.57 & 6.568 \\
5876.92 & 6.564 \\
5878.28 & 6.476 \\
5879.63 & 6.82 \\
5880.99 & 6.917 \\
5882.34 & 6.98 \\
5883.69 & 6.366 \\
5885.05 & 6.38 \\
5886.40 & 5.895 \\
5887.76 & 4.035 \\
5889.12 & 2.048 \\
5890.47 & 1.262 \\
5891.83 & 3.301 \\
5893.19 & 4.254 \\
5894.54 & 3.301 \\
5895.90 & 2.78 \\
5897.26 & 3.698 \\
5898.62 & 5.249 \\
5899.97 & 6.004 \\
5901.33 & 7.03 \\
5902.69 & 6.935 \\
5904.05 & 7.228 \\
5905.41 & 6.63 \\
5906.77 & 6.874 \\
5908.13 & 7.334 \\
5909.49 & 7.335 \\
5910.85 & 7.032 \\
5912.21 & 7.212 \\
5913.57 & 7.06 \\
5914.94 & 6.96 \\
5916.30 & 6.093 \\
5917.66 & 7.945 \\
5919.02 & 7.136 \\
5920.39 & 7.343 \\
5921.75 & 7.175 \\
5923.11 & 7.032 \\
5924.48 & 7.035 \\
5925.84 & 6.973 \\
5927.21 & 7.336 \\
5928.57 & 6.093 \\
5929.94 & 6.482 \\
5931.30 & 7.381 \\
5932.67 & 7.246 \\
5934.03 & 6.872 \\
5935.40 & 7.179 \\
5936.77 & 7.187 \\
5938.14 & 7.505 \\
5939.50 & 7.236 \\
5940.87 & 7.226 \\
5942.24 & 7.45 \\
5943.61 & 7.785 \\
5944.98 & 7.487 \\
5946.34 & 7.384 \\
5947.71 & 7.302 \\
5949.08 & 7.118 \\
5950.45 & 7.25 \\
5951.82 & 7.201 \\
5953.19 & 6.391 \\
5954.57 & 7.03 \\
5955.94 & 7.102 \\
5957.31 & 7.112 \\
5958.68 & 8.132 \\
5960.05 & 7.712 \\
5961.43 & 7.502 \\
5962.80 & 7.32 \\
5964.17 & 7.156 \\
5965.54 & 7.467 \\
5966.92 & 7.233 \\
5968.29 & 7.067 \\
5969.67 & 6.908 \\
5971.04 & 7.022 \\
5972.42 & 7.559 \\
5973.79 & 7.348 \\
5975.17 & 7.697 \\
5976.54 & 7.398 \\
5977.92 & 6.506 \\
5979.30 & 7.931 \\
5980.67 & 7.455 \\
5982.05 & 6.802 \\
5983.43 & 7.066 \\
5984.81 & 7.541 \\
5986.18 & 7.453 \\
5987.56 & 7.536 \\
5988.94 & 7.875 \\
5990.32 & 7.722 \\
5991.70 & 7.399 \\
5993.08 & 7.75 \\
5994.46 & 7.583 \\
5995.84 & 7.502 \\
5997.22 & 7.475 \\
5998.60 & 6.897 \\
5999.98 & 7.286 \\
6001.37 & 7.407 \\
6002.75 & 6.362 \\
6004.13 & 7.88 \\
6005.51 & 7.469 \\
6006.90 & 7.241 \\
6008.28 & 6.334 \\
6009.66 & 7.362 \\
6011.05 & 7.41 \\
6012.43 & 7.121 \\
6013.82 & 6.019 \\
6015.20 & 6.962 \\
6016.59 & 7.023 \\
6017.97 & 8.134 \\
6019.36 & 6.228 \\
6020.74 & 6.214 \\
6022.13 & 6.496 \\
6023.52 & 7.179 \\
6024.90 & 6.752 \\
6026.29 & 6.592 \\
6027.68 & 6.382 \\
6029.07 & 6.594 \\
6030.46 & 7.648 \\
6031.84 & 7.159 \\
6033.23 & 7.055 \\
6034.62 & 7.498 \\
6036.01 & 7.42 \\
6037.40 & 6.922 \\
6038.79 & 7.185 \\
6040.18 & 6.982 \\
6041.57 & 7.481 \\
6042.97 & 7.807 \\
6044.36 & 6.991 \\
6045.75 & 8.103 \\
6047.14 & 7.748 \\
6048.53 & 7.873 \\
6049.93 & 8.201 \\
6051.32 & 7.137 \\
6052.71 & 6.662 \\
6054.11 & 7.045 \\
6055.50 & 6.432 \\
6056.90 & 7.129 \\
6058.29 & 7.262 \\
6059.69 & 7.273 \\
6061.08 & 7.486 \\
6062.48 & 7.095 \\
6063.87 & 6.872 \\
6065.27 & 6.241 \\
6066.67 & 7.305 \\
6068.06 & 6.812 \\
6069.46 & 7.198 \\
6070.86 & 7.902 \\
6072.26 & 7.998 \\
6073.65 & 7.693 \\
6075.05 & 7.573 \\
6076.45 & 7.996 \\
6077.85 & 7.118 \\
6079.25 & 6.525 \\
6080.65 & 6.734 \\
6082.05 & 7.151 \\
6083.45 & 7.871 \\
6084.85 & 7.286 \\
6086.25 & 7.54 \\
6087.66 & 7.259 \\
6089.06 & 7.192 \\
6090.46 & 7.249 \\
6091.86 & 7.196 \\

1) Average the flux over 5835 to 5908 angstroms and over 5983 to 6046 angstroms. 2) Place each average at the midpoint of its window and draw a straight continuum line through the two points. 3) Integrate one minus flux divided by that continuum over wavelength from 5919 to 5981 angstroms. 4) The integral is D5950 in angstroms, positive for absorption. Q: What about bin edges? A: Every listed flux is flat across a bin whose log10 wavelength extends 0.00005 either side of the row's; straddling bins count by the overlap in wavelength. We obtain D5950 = -3.8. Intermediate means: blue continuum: 6.37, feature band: 7.23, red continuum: 7.18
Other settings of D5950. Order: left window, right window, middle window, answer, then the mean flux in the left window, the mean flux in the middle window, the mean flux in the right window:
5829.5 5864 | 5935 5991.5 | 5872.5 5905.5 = 8.41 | 7.21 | 5.4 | 7.33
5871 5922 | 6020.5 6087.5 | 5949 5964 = -1.86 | 6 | 7.26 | 7.21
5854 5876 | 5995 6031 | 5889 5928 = 5.25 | 6.98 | 6.05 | 7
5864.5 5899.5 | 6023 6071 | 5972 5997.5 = -3.43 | 5.57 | 7.45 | 7.18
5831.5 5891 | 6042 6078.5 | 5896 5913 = 1.08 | 6.72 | 6.42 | 7.35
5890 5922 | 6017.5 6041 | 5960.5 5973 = -1.53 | 5.98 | 7.25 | 6.96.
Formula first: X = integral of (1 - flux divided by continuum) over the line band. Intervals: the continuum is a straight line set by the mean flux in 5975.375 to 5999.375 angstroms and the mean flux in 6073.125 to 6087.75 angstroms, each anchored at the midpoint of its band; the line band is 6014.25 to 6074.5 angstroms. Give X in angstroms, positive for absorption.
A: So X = 1.65 angstroms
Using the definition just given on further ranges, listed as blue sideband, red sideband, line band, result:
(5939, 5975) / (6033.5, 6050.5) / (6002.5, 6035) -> 2.1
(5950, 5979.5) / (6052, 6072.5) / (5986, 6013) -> -0.6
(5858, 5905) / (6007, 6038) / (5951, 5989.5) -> -4.3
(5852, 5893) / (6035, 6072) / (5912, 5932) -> -1.5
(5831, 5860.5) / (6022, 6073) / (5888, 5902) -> 6.4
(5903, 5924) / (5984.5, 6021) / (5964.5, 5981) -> -0.2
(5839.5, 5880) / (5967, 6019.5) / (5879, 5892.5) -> 4.0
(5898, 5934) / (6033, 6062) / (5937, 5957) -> -0.6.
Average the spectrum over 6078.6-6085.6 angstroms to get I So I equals 7.12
